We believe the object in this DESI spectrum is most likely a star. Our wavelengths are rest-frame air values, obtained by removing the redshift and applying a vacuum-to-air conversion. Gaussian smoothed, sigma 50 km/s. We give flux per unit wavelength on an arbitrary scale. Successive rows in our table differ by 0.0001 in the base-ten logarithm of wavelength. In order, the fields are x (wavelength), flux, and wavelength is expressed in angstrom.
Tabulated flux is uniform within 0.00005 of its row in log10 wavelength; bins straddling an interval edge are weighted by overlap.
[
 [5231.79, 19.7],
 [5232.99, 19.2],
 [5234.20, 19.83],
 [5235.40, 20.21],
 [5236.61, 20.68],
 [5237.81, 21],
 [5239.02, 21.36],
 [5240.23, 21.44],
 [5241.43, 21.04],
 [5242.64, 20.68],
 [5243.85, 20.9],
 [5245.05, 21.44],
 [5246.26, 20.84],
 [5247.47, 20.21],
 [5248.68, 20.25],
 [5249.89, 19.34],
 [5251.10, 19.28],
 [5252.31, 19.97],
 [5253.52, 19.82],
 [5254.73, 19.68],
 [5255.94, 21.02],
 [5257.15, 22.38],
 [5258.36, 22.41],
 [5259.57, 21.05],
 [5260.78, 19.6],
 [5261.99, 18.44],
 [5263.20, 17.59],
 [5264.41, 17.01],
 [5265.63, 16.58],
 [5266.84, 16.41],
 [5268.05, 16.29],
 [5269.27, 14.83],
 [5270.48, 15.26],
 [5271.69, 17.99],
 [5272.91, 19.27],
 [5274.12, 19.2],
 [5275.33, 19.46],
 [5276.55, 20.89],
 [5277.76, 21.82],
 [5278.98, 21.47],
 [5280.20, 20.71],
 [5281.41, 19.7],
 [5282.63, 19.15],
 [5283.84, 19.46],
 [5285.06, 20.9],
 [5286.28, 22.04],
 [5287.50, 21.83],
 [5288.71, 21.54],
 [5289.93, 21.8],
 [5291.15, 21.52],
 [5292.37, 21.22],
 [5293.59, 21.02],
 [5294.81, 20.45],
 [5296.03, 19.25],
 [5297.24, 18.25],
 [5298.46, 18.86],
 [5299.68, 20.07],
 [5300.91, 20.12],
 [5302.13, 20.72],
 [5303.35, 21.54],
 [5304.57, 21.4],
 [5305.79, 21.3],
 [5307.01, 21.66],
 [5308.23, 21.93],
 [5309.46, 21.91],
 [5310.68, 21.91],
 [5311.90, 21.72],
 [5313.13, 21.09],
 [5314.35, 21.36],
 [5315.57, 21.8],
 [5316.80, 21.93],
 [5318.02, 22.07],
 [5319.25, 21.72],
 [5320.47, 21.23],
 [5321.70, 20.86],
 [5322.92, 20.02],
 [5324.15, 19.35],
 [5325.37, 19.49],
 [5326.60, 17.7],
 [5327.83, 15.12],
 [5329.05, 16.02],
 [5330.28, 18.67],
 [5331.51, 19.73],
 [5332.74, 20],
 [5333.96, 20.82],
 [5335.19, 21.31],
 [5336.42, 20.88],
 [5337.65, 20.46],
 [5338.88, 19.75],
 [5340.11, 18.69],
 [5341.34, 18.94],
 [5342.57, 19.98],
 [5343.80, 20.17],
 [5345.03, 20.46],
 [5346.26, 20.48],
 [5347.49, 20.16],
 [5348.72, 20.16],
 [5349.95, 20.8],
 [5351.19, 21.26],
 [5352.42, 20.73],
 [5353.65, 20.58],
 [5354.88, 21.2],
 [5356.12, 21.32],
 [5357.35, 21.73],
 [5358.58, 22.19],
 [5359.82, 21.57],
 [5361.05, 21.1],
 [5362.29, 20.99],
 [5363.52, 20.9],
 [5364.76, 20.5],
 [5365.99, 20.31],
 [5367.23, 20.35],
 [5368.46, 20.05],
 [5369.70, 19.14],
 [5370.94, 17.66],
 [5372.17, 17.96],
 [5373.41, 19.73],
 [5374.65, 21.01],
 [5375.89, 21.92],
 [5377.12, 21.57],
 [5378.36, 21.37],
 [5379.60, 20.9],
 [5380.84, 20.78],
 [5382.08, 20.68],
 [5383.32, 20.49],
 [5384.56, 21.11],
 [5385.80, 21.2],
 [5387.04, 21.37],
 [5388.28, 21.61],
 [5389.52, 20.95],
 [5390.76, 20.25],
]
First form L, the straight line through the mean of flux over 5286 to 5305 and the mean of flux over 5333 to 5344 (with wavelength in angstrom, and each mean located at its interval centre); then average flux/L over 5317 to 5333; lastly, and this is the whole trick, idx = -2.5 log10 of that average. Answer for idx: 0.05 mag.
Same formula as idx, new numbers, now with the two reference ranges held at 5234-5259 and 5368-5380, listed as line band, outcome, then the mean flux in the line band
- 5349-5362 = -0.05 mag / 21.2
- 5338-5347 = 0.02 mag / 19.8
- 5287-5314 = -0.03 mag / 21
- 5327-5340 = 0.06 mag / 19.2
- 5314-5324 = -0.05 mag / 21.3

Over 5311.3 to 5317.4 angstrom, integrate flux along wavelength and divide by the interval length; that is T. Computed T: 21.6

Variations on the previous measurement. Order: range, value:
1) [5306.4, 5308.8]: 21.8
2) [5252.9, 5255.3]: 19.7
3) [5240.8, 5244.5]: 20.9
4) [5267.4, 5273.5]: 16.7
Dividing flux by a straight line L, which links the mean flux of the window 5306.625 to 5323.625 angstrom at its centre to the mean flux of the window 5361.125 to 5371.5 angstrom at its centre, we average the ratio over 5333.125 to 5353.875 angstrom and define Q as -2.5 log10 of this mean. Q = 0.02 mag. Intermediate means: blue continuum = 21.5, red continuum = 20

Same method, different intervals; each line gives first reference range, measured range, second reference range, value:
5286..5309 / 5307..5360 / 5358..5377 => 0.01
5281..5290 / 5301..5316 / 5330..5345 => -0.06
